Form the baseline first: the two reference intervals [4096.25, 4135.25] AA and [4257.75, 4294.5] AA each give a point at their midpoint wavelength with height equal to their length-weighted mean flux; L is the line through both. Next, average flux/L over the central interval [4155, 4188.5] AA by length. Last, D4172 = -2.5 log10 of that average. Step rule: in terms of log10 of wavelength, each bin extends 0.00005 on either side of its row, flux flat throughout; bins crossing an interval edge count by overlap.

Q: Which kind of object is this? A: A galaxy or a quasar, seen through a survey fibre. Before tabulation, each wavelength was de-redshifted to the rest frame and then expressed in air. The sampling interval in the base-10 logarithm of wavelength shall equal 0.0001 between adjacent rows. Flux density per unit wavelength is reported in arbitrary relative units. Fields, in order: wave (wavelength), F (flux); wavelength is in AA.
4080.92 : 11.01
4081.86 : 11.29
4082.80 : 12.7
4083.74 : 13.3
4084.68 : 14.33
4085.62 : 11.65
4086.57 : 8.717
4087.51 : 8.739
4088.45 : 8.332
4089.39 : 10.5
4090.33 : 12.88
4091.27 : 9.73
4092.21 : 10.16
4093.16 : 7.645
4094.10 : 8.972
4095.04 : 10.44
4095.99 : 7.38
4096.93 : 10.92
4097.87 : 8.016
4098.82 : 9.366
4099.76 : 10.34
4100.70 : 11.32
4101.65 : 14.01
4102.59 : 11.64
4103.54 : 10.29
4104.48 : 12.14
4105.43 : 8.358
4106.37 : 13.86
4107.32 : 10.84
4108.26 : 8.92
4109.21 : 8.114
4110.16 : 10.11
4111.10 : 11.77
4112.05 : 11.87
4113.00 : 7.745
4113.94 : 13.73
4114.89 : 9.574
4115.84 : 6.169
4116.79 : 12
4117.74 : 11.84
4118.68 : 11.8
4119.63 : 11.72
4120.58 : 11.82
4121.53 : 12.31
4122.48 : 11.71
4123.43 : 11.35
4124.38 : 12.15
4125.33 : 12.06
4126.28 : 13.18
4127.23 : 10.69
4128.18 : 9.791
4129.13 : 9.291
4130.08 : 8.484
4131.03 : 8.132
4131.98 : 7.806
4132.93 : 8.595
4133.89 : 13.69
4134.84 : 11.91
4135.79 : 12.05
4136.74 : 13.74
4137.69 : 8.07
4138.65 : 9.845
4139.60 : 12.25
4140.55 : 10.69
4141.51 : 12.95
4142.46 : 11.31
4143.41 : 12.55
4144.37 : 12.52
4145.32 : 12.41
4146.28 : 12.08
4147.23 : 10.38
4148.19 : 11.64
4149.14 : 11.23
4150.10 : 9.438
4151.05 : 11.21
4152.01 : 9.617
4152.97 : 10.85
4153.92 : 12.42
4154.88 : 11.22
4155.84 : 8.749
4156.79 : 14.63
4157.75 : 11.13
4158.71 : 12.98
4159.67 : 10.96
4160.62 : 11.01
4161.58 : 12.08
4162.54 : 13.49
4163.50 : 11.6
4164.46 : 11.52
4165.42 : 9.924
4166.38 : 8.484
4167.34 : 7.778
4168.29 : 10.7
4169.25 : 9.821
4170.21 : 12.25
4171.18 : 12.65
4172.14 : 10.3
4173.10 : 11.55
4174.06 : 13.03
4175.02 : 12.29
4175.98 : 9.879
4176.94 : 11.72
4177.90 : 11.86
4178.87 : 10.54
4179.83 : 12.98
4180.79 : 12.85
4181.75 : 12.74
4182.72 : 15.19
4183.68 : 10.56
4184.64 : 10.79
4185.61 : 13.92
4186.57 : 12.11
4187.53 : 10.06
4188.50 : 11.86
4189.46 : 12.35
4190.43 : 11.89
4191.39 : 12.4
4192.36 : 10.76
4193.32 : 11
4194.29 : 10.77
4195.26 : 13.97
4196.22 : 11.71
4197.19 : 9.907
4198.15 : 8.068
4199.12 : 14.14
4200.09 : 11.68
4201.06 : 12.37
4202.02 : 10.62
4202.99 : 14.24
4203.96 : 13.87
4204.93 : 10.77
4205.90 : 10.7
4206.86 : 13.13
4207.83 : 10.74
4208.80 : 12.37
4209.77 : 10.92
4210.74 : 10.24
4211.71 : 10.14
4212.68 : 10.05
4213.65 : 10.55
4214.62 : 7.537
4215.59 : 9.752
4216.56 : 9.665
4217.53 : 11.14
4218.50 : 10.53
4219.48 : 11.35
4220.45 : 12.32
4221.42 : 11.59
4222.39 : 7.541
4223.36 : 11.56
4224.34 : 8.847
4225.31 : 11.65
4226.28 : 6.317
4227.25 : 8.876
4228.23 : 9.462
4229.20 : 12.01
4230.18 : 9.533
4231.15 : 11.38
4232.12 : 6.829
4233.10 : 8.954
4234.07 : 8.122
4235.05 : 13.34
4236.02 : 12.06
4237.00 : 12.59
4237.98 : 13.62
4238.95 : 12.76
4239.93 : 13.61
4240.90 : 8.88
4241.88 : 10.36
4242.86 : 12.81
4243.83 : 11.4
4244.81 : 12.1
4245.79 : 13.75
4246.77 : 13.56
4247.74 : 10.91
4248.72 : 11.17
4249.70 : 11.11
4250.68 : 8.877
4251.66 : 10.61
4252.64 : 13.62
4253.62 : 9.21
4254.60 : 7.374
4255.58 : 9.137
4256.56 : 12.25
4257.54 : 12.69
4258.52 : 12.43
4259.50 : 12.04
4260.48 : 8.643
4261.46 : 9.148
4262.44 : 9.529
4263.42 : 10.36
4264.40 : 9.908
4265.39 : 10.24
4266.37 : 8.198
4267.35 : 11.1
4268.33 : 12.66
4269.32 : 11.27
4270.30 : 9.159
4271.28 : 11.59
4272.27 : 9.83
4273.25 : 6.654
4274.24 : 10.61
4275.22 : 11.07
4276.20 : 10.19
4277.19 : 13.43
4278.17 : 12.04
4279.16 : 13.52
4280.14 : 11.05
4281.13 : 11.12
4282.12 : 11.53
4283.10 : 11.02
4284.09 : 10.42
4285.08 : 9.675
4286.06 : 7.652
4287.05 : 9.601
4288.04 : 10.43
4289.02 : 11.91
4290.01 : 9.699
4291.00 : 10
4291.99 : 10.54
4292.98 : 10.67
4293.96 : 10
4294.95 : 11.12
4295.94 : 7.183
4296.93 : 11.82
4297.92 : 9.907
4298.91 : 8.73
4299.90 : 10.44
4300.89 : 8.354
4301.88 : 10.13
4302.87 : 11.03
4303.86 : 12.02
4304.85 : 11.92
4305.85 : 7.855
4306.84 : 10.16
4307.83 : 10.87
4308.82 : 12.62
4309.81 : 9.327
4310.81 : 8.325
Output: -0.088 mag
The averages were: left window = 10.7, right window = 10.5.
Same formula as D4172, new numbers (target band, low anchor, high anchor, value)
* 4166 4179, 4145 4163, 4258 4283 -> 0.04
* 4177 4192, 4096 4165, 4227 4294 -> -0.11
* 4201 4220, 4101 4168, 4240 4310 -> -0.02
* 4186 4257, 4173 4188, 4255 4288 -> 0.04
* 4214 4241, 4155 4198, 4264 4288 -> 0.06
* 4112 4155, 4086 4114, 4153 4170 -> -0.03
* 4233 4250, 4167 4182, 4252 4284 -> -0.08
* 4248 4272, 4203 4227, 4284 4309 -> -0.02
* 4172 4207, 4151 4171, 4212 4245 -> -0.10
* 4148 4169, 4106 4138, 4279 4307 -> -0.03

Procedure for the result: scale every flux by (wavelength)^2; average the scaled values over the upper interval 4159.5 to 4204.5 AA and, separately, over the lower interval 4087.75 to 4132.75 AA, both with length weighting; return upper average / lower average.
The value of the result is 1.2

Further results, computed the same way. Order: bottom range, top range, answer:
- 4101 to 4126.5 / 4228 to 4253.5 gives 1.08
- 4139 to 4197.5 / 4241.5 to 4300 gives 0.97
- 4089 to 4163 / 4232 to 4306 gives 1.05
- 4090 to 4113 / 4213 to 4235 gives 1.02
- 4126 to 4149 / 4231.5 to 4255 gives 1.07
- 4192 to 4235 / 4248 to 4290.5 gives 1.02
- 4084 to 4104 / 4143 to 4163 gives 1.16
